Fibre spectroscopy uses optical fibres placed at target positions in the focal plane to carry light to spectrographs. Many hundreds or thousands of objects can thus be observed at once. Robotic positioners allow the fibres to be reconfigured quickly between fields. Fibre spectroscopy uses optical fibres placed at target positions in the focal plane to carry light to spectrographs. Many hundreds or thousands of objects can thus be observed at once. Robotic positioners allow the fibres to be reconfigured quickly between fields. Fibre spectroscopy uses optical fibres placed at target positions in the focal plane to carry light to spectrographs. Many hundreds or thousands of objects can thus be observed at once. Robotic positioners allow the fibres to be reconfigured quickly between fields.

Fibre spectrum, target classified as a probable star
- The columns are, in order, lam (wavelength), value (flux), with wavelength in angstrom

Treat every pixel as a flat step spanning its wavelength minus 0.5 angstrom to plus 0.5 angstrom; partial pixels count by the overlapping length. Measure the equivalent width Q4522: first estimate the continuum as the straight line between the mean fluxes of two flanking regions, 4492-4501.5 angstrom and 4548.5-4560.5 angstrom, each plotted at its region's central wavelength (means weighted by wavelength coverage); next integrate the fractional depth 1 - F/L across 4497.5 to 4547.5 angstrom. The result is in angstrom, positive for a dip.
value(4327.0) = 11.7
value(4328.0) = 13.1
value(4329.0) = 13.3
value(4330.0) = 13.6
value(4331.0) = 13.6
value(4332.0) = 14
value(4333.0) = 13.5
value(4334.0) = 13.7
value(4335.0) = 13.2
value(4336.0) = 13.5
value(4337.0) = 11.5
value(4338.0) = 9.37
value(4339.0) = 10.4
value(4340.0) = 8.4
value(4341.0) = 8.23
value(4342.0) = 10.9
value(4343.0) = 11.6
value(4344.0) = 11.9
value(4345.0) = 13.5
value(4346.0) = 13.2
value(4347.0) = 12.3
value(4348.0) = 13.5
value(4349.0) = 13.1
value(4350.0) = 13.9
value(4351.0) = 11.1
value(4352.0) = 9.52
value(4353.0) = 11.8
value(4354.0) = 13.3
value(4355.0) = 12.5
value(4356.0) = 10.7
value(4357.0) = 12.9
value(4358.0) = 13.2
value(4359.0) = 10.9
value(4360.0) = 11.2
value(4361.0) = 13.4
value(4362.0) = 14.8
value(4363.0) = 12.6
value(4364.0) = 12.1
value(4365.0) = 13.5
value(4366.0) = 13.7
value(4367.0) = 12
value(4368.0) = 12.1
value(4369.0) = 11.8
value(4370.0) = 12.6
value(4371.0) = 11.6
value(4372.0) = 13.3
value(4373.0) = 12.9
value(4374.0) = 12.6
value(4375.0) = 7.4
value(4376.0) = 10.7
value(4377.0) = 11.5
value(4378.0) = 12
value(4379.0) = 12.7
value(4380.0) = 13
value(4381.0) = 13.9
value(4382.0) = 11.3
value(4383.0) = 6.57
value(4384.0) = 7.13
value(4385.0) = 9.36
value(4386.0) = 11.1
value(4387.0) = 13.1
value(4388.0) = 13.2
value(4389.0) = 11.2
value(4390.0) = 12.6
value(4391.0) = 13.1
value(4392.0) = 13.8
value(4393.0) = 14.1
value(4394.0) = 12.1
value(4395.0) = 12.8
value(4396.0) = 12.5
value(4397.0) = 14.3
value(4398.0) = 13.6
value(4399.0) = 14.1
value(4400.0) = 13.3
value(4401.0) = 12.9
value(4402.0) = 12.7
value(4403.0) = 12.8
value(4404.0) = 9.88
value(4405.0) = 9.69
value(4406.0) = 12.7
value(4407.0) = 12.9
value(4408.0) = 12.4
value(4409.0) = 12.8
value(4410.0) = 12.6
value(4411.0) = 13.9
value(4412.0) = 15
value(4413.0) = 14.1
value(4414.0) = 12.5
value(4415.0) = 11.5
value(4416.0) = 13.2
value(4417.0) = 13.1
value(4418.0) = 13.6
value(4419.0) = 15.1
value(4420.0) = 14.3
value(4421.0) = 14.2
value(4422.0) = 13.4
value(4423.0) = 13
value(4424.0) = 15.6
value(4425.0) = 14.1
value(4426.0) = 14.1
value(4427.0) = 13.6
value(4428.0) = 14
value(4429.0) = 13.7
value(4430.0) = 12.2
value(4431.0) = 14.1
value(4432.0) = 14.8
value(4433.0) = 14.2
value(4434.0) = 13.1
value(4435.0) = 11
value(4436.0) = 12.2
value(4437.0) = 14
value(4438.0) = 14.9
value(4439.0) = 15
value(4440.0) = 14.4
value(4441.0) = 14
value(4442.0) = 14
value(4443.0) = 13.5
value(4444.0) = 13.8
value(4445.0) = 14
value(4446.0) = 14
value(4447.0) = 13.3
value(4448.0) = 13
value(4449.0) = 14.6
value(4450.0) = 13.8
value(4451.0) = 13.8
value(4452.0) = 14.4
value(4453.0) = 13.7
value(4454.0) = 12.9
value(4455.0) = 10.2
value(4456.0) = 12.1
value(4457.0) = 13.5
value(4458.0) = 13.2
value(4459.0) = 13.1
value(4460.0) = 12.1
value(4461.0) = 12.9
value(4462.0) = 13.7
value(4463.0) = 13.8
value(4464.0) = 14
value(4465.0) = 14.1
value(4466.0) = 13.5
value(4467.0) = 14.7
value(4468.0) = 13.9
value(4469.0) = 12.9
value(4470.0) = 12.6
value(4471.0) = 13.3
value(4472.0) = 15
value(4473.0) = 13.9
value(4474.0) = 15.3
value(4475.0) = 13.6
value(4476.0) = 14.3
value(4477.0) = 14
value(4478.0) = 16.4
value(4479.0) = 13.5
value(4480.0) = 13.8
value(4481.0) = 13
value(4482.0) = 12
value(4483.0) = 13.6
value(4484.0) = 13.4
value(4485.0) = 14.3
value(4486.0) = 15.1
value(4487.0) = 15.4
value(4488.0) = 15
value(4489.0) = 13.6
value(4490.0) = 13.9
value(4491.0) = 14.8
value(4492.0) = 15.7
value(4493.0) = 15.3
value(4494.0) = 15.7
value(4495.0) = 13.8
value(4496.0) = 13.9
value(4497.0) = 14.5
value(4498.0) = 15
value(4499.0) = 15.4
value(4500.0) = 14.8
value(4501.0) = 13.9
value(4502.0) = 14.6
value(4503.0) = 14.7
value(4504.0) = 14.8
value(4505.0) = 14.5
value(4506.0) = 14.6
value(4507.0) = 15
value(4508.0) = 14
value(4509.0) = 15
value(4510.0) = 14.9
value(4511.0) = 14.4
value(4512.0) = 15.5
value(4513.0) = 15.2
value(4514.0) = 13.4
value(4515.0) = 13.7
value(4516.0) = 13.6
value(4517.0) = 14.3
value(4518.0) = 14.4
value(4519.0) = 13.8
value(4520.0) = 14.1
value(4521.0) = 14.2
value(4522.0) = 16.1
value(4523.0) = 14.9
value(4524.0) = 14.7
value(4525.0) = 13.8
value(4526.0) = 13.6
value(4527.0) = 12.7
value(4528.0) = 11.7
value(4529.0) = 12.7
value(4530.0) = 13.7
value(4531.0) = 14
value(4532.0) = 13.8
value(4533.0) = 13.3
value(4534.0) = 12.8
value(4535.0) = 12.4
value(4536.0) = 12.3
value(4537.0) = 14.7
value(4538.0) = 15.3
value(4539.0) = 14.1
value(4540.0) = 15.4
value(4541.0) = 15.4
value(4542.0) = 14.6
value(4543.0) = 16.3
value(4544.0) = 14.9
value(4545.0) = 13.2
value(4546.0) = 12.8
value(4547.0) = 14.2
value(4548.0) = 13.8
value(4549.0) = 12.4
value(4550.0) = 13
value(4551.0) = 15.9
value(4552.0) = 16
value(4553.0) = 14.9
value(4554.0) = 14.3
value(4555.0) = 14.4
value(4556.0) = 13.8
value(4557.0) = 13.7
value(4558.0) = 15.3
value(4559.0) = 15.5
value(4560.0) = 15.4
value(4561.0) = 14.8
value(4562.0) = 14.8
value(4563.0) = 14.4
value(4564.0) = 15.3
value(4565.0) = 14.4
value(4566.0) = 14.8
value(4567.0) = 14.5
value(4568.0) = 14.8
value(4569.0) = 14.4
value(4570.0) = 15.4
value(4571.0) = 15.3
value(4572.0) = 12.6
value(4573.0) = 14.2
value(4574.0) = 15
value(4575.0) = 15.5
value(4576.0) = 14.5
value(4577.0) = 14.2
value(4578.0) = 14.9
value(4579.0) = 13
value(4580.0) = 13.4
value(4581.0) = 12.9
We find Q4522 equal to 1.5 angstrom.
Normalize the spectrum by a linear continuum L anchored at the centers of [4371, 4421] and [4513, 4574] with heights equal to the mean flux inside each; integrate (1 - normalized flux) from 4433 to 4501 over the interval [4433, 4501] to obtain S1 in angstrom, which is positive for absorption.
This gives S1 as -3.0 angstrom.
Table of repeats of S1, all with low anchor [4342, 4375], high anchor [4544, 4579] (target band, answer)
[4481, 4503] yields -1.09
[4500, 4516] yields -0.70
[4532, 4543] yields 0.08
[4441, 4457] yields -0.15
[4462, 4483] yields -0.50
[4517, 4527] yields -0.18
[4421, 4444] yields -1.13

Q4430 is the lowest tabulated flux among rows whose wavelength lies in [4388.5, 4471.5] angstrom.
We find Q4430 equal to 9.69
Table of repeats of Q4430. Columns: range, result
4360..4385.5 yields 6.57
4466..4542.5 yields 11.7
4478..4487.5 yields 12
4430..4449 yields 11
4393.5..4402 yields 12.1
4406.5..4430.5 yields 11.5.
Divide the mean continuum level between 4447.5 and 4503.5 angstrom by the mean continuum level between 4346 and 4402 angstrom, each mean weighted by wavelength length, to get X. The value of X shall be 1.14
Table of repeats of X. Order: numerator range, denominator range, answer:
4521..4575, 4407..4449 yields 1.05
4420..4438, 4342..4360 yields 1.12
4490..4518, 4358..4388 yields 1.24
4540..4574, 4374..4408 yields 1.22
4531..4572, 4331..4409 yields 1.19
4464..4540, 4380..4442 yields 1.09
